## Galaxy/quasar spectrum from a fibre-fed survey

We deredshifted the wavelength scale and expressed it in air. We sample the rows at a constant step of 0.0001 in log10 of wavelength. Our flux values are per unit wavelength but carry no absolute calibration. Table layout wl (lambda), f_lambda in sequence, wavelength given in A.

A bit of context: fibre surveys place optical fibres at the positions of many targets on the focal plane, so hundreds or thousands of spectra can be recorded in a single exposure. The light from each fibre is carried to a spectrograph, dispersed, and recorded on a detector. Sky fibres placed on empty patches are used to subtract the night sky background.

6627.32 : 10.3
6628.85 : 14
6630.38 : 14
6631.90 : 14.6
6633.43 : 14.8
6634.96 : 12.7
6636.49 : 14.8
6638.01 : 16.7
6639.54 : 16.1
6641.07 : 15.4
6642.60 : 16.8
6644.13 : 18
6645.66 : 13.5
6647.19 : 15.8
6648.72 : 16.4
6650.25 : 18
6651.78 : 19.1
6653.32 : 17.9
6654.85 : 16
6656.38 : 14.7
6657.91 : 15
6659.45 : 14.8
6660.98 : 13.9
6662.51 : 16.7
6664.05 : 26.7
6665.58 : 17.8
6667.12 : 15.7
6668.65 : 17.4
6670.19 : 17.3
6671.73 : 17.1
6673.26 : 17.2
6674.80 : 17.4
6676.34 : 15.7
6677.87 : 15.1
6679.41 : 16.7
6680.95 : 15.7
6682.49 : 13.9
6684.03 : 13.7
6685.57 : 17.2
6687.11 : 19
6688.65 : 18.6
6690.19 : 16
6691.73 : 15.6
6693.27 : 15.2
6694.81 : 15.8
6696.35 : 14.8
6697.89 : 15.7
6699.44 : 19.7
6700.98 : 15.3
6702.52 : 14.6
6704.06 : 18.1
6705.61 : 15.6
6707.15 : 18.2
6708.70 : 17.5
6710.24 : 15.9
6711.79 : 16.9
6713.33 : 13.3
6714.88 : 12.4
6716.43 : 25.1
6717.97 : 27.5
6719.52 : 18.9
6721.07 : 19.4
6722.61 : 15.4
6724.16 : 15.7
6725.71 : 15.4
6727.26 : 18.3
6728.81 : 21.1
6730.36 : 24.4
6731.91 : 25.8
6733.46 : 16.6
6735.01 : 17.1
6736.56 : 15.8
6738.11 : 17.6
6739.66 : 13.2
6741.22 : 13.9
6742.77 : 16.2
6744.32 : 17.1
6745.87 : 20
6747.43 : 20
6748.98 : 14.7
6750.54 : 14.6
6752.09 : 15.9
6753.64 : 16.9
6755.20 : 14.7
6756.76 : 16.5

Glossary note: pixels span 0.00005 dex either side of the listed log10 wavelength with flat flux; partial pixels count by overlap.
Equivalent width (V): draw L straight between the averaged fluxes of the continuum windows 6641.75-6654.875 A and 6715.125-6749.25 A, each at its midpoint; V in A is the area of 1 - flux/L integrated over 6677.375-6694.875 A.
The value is 1.55 A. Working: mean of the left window 16.9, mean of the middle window 16.1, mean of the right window 18.6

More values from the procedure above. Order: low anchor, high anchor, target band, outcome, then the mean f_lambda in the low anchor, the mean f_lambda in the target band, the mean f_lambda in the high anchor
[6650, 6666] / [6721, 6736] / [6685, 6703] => 1.6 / 17.3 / 16.5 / 18.9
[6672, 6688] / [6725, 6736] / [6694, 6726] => 1.9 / 16.2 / 17.2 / 19.8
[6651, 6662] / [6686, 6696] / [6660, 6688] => -1.0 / 15.9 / 16.9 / 16.6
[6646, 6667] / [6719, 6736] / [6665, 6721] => 3.3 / 17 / 16.9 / 18.9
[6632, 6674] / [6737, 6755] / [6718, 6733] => -3.1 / 16.5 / 19.7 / 16.3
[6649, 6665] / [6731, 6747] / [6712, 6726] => -0.6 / 17.3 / 18.2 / 17.4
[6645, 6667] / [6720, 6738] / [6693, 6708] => 1.3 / 16.9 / 16.3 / 18.6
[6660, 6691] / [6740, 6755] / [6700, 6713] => 0.2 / 16.9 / 16.5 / 16.4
